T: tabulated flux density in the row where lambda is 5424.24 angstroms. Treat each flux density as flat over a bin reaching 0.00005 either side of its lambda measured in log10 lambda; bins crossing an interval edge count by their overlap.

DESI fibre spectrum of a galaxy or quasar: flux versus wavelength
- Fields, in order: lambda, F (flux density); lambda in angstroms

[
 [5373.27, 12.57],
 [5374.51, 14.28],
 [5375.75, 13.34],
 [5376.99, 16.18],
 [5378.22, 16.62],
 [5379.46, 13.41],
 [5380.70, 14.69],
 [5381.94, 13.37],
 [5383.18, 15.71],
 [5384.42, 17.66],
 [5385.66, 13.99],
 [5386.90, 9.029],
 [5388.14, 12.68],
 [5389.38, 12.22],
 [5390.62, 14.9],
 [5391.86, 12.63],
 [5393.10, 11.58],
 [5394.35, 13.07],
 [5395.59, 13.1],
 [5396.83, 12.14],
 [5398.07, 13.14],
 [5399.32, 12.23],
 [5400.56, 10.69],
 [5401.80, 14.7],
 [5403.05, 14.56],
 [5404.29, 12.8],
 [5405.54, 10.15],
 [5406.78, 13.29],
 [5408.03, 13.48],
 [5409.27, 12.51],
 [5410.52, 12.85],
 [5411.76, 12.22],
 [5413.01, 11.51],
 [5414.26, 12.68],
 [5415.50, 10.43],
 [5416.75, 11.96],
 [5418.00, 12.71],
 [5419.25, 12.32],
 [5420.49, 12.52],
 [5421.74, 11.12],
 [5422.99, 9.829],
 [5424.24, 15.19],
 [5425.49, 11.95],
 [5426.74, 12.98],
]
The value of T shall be 15.19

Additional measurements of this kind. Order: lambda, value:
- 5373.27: 12.57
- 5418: 12.71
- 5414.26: 12.68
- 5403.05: 14.56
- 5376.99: 16.18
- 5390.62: 14.9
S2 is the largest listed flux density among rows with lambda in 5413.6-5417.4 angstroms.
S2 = 12.68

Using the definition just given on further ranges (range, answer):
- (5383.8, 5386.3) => 17.66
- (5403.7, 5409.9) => 13.48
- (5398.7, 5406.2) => 14.7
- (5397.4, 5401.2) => 13.14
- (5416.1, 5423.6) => 12.71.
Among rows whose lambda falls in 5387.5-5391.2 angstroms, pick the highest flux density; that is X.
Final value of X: 14.9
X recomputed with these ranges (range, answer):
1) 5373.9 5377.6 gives 16.18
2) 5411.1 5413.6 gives 12.22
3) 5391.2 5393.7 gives 12.63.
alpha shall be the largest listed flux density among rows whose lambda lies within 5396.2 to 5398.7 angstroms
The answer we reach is 13.14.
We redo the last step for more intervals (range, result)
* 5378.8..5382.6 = 14.69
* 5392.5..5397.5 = 13.1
